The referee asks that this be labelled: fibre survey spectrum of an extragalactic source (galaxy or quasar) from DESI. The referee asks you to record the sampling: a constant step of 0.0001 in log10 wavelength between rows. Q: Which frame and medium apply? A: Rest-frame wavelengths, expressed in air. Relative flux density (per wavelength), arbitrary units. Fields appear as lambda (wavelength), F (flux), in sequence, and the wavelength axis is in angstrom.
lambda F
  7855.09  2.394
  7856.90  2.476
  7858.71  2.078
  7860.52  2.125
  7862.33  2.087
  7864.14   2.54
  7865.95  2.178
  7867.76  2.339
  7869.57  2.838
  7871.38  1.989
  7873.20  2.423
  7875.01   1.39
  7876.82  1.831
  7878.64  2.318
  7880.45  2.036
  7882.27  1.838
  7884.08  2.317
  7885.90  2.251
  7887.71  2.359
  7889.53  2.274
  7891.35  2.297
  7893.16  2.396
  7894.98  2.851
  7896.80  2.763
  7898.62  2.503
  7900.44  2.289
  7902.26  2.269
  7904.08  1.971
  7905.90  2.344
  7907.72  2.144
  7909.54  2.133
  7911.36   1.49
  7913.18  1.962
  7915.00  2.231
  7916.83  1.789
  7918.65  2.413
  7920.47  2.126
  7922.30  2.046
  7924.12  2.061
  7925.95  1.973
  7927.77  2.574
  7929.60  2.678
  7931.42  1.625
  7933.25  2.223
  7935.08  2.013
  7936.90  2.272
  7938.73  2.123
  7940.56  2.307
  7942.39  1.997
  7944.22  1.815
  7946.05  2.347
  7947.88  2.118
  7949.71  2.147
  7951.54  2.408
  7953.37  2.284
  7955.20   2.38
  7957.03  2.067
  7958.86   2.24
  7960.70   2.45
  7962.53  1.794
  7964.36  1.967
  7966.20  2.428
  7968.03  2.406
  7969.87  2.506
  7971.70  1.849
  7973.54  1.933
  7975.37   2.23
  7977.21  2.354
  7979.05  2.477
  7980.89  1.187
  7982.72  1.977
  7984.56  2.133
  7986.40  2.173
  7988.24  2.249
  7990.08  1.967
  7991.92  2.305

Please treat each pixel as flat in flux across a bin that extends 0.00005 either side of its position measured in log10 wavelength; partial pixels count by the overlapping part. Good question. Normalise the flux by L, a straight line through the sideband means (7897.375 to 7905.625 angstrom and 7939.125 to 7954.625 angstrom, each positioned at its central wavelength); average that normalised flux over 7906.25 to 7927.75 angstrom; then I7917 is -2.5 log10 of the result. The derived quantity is 0.09 mag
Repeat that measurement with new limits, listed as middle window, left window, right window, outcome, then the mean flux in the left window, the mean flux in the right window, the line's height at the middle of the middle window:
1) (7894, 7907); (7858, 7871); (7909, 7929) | -0.125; 2.3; 2.08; 2.16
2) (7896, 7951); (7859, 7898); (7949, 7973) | 0.039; 2.26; 2.22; 2.24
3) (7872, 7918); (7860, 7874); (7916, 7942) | 0.033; 2.32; 2.16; 2.25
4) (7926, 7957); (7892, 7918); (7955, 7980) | 0.011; 2.23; 2.21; 2.22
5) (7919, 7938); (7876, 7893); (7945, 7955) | 0.035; 2.18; 2.26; 2.24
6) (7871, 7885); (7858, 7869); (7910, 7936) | 0.098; 2.25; 2.09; 2.21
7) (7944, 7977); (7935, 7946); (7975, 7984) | -0.063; 2.11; 2.04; 2.07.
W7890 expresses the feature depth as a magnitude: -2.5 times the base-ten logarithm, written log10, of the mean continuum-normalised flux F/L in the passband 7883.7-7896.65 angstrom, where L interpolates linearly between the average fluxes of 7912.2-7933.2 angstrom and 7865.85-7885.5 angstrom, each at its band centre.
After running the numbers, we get -0.134 mag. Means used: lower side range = 2.14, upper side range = 2.14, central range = 2.42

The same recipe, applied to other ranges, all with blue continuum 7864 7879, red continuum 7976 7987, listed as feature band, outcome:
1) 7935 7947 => -0.02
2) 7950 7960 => -0.09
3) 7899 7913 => 0.02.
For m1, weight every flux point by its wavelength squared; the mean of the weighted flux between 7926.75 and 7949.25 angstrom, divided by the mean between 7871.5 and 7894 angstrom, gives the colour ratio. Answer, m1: 1.03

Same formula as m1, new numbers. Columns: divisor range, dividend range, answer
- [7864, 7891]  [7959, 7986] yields 1.00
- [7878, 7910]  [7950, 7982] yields 0.96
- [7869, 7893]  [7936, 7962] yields 1.04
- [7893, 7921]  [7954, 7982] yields 0.98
